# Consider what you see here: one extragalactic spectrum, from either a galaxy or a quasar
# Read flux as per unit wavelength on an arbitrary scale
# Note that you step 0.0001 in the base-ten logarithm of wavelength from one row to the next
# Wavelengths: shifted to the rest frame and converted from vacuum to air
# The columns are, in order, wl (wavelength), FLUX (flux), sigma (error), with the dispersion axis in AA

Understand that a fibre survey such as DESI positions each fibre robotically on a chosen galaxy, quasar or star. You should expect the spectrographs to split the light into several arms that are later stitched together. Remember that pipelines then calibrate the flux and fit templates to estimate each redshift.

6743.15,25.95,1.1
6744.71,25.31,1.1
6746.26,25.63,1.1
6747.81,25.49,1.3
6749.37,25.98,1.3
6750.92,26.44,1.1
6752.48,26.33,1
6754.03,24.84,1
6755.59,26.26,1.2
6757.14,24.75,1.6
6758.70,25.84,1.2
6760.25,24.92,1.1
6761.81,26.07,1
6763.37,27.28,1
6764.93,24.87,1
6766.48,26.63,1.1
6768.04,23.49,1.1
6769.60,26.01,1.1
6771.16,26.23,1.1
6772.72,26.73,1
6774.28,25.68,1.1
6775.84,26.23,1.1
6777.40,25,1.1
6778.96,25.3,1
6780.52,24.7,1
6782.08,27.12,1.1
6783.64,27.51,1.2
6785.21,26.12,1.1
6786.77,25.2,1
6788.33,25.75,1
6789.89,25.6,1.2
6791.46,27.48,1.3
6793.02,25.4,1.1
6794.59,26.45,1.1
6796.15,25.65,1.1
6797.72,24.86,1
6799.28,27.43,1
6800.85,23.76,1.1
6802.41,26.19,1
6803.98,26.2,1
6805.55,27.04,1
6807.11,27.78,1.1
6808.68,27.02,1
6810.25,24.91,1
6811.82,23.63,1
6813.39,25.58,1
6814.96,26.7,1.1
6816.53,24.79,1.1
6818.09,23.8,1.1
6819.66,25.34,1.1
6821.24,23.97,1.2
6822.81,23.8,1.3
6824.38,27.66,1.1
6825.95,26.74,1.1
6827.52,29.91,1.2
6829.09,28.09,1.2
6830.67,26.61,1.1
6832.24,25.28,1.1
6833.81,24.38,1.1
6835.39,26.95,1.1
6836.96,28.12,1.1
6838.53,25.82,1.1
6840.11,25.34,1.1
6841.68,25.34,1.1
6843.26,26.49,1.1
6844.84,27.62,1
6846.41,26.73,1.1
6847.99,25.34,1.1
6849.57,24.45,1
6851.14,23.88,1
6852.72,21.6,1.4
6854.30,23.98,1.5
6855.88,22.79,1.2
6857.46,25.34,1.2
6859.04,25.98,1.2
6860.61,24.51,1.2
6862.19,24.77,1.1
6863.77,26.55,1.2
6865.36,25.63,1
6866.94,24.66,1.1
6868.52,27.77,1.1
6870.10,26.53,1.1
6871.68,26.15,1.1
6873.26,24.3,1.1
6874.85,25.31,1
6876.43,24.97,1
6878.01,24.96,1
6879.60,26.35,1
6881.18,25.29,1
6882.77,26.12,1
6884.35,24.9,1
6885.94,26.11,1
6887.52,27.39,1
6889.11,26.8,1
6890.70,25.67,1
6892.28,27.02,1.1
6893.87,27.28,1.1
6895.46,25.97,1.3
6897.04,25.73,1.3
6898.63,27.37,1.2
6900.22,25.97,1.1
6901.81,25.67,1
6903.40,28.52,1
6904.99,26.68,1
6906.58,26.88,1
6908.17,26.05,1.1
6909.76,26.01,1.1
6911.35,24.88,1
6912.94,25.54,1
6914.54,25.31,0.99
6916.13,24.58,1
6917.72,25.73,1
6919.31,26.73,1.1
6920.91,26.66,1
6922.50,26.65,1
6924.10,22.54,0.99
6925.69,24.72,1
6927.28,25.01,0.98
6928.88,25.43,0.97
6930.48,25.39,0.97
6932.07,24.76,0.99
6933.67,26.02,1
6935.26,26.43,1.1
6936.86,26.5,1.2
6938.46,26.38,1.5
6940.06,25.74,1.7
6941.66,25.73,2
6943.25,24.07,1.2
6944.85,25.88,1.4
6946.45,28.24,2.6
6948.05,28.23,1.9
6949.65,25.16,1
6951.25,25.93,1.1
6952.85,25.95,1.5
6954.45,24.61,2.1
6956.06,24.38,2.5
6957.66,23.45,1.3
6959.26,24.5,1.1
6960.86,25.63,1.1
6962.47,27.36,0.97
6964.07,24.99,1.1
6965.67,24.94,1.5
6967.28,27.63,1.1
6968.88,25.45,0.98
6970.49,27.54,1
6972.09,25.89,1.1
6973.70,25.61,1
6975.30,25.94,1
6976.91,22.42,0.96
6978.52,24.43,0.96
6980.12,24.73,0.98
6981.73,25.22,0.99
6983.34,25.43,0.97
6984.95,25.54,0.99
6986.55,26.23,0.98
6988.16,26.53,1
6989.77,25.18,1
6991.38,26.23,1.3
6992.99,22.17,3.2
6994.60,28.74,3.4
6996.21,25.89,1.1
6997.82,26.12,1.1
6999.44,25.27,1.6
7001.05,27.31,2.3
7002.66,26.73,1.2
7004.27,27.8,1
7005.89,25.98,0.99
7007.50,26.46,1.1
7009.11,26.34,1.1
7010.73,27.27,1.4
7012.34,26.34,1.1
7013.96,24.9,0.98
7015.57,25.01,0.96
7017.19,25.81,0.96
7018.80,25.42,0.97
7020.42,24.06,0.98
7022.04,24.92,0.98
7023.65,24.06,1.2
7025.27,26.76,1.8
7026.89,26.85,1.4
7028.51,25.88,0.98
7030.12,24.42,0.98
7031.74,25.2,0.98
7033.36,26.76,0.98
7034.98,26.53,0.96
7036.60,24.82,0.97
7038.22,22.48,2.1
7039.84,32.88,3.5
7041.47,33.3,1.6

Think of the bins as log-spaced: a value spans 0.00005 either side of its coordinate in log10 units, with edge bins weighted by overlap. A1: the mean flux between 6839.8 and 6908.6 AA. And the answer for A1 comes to 25.7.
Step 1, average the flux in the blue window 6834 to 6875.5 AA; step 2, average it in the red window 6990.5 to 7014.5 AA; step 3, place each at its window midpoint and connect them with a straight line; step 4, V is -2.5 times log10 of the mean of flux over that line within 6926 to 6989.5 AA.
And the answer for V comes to 0.02 mag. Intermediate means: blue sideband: 25.4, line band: 25.6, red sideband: 26.2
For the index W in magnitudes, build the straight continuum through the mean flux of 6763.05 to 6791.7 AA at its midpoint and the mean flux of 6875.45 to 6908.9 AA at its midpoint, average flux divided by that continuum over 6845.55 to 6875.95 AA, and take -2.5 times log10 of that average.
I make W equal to 0.05 mag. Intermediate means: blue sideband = 25.9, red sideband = 26.3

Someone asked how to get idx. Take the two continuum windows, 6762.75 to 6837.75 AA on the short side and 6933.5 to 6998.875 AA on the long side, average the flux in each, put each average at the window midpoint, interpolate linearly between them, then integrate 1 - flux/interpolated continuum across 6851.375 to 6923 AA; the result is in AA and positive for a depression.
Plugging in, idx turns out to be 0.2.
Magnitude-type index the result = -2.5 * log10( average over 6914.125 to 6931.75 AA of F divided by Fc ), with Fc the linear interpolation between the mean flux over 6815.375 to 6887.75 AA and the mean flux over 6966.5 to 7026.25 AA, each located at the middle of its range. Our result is 0.02 mag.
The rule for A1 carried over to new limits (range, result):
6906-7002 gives 25.6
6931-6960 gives 25.7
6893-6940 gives 25.9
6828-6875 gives 25.6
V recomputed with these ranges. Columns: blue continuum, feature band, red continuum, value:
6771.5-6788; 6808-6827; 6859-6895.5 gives 0.02 mag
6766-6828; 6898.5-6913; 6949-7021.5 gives -0.03 mag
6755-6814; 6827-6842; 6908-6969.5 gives -0.03 mag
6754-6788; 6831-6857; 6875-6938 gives 0.02 mag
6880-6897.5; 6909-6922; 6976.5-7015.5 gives 0.02 mag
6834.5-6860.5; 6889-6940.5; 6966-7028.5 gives -0.02 mag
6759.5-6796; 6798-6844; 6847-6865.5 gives -0.04 mag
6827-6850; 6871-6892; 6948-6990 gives 0.01 mag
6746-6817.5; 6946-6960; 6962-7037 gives 0.01 mag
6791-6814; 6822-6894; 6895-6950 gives 0.01 mag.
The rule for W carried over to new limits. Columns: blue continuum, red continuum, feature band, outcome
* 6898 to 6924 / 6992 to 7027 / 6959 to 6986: 0.02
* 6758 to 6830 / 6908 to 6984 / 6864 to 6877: 0.00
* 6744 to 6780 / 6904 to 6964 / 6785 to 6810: -0.02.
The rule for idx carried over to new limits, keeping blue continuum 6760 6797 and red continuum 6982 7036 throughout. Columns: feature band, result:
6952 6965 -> 0.39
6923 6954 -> 0.23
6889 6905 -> -0.44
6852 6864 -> 0.71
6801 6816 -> -0.06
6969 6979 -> 0.21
